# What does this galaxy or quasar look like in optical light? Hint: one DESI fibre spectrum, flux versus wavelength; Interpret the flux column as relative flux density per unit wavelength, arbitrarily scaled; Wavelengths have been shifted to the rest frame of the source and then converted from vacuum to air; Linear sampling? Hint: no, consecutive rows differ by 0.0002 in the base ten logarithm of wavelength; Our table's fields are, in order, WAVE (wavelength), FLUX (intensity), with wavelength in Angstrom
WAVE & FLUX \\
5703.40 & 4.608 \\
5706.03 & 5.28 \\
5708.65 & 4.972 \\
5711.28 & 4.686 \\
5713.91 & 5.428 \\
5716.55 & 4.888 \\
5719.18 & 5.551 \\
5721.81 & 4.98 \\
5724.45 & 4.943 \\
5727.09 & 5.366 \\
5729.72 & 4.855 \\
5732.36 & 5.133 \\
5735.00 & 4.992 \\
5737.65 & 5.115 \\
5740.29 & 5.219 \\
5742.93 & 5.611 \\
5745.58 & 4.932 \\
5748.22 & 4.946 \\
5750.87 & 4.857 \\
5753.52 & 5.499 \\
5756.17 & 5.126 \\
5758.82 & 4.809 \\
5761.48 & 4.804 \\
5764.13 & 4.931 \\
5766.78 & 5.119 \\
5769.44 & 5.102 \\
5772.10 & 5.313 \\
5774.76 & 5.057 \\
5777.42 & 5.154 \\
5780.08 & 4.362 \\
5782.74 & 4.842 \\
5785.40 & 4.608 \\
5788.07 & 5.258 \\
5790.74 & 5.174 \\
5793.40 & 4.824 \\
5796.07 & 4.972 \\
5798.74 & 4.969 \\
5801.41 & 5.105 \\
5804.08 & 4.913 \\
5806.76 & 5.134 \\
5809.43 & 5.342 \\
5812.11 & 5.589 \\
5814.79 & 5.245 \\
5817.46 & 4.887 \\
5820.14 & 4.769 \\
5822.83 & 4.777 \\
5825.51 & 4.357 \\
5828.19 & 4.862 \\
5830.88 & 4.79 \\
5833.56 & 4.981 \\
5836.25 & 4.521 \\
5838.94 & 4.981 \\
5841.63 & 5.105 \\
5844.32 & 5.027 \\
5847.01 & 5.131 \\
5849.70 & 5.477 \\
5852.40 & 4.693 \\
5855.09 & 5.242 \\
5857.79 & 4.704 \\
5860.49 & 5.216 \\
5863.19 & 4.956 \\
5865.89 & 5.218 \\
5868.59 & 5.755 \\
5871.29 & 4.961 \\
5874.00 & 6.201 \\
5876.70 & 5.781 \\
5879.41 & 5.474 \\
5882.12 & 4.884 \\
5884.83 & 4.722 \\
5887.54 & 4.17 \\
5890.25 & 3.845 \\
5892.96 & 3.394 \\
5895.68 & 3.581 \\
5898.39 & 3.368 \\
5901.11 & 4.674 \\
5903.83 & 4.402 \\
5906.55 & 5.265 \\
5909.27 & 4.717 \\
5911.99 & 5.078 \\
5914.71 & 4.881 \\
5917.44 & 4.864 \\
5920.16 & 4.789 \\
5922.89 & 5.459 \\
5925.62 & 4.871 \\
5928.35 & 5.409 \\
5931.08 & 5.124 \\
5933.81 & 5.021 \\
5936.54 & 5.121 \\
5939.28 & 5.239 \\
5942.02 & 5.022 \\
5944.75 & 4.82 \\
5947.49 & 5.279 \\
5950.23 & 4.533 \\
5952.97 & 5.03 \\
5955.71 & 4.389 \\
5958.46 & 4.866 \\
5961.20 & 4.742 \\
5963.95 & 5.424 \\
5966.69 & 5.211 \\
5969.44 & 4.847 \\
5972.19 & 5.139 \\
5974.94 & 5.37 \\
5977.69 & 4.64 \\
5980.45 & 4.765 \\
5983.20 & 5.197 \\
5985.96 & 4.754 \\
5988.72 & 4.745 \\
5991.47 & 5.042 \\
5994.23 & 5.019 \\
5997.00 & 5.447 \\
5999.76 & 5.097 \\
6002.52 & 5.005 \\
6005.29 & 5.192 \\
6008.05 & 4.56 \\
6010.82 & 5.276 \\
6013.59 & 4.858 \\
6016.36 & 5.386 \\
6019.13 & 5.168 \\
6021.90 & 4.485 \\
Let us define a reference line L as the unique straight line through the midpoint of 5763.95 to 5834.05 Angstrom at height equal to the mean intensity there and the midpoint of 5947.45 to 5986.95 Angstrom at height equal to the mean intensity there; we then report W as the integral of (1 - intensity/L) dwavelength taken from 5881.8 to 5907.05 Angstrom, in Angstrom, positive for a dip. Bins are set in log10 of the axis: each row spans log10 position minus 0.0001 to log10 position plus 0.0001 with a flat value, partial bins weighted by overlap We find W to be 4.0 Angstrom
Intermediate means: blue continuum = 4.98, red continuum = 4.94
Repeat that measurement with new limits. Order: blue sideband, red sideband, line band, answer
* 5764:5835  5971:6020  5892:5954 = 2.8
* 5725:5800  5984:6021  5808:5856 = 0.5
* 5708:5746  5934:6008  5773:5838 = 1.8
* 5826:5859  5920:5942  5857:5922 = 3.3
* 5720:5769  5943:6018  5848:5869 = -0.4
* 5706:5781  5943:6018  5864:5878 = -1.5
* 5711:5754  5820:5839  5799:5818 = -1.4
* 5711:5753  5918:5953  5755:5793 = 1.0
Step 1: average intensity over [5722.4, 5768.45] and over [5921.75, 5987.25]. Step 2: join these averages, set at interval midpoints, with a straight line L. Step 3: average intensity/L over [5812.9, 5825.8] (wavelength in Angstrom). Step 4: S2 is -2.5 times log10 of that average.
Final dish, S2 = 0.04 mag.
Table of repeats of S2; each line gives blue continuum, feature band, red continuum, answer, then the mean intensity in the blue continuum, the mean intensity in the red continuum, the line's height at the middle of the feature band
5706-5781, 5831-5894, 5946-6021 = 0.01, 5.07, 5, 5.03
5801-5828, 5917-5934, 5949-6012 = -0.02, 5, 4.97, 4.98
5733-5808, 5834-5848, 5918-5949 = 0.02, 5.03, 5.1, 5.06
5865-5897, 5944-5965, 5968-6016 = 0.01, 4.83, 5.01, 4.95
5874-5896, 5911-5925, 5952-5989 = -0.06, 4.63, 4.94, 4.75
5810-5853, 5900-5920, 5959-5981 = 0.03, 4.96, 5.02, 4.99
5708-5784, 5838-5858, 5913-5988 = -0.01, 5.06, 4.99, 5.02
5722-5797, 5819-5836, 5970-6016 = 0.06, 5.03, 5.01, 5.03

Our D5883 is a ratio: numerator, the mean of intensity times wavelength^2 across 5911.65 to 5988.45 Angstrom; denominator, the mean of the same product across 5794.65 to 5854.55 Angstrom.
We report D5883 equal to 1.0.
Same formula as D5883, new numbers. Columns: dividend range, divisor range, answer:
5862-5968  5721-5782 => 1.02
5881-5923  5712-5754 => 0.92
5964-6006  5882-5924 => 1.15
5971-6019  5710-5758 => 1.08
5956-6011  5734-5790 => 1.07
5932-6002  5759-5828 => 1.06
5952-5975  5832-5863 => 1.04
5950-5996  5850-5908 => 1.06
